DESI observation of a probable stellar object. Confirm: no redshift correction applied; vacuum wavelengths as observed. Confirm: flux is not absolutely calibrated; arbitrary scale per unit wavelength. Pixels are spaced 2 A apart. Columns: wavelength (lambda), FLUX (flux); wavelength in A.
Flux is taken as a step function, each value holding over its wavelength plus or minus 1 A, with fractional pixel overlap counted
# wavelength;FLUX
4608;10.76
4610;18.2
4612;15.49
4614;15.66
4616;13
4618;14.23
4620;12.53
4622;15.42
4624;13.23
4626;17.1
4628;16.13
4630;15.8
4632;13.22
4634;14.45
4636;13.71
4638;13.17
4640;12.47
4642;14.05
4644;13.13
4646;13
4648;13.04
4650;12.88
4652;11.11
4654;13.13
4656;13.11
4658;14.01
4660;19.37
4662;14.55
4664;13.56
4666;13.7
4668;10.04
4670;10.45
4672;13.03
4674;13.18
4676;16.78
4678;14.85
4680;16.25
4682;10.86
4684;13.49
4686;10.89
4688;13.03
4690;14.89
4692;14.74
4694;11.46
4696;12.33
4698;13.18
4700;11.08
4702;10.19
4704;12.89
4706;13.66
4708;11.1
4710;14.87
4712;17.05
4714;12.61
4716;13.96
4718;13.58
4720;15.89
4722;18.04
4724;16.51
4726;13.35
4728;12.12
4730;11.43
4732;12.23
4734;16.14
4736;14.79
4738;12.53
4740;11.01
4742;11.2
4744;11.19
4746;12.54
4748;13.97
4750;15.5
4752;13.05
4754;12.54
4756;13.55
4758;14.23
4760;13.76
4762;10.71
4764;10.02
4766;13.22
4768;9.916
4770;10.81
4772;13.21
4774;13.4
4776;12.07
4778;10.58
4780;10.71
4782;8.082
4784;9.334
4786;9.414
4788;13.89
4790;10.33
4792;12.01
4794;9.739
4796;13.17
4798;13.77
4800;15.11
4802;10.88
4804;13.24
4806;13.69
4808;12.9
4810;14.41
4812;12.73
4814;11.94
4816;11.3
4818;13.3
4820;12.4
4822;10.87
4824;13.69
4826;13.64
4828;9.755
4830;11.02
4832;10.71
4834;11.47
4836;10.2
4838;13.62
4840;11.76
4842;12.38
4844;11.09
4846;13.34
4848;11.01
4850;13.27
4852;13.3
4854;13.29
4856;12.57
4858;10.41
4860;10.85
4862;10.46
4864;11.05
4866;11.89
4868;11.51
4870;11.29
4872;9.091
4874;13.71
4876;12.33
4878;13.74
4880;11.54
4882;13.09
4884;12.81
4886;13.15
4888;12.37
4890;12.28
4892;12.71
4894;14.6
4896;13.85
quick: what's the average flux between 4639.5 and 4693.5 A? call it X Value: 13.5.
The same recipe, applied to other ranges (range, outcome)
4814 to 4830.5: 12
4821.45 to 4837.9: 11.6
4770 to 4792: 11.1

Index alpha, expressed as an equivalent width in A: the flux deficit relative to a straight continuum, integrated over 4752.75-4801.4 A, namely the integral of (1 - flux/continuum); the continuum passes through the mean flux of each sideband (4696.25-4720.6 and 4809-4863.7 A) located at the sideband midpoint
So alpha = 3.0 A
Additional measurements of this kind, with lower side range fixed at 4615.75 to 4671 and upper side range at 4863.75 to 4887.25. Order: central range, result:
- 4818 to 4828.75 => 0.2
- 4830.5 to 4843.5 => 0.8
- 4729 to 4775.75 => 1.2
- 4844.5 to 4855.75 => -0.4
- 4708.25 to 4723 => -1.9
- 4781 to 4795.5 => 2.5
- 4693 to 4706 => 1.3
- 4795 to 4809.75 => -0.8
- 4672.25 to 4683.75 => -0.7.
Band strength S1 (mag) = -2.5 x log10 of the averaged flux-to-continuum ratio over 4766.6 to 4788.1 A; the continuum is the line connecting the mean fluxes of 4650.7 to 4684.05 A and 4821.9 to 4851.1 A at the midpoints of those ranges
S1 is 0.14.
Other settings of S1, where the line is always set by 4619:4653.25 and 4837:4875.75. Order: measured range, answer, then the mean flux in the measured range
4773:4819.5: 0.036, 12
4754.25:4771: 0.057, 12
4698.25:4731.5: -0.041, 13.6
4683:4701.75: 0.052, 12.7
